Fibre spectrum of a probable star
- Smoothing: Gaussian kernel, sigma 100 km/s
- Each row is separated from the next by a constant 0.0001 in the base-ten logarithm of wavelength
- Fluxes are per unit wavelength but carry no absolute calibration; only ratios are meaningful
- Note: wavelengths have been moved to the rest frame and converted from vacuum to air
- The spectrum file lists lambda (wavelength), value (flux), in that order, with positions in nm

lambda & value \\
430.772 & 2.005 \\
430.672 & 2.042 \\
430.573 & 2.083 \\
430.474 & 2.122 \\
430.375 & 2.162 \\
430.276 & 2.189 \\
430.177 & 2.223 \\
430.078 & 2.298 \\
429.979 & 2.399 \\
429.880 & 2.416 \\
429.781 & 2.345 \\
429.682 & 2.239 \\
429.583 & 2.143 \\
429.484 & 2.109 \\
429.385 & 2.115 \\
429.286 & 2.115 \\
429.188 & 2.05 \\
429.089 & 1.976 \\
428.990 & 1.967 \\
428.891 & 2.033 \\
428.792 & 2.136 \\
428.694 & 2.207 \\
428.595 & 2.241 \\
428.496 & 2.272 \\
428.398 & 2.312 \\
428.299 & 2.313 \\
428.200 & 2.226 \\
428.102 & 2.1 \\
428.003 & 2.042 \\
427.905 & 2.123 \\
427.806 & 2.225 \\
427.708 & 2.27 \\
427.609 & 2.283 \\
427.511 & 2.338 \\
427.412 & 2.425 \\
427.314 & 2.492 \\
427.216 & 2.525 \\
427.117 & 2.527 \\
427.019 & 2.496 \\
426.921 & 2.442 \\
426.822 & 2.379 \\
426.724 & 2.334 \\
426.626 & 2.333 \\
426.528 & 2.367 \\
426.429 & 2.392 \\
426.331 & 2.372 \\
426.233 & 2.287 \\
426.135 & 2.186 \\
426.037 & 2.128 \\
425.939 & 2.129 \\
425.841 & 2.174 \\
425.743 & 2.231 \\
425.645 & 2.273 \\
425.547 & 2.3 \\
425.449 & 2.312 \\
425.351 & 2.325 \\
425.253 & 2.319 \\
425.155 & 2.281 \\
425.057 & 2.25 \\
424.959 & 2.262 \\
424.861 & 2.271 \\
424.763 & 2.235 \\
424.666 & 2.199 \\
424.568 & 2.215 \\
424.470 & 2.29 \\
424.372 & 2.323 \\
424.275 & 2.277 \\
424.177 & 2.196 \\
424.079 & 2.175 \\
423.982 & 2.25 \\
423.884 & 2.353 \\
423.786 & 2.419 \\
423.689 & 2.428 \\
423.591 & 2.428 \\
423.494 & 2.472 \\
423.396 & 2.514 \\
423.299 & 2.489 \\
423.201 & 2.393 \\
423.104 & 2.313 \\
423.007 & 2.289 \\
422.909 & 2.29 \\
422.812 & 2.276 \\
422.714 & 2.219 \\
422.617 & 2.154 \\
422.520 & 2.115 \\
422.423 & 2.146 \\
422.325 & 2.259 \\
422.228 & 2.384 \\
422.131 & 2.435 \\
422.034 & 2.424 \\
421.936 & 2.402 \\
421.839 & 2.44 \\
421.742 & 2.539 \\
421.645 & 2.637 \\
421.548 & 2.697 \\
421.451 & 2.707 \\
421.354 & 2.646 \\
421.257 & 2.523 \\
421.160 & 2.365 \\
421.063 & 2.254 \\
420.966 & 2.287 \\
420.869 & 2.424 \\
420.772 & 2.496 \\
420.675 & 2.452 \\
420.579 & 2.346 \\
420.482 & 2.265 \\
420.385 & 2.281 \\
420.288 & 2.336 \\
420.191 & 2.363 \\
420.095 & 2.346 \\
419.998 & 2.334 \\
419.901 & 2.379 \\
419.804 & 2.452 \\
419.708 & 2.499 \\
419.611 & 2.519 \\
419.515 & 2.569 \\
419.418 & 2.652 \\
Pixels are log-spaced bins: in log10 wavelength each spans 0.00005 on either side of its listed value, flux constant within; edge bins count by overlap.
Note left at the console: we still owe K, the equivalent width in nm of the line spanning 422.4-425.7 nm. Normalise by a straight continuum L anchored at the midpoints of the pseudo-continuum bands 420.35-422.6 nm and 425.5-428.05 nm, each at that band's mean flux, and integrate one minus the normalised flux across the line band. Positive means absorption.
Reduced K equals 0.09 nm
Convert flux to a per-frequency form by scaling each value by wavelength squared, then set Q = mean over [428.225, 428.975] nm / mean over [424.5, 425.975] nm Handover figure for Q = 0.99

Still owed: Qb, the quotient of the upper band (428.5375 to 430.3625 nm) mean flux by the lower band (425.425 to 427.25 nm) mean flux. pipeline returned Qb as 0.9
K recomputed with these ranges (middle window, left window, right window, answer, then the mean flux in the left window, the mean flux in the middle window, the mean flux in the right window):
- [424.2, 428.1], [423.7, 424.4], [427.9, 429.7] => -0.12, 2.29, 2.3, 2.14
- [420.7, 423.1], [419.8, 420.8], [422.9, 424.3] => -0.03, 2.36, 2.39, 2.35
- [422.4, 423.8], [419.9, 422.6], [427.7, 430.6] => 0.01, 2.4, 2.33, 2.18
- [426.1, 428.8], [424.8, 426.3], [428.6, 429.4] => -0.19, 2.25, 2.31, 2.08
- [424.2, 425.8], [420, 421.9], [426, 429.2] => 0.04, 2.44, 2.27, 2.27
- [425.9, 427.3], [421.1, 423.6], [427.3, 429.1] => -0.06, 2.41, 2.36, 2.21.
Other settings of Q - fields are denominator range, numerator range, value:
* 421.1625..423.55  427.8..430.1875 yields 0.94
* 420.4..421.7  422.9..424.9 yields 0.96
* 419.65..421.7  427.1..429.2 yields 0.95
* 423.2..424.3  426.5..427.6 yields 1.04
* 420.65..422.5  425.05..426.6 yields 0.95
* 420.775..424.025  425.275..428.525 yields 0.98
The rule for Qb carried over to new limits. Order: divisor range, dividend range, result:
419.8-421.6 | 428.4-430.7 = 0.90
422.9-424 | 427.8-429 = 0.91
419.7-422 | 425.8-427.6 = 0.97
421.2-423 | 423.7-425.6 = 0.95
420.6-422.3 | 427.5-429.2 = 0.88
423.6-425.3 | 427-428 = 1.03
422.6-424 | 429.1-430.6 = 0.93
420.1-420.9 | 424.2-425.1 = 0.95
